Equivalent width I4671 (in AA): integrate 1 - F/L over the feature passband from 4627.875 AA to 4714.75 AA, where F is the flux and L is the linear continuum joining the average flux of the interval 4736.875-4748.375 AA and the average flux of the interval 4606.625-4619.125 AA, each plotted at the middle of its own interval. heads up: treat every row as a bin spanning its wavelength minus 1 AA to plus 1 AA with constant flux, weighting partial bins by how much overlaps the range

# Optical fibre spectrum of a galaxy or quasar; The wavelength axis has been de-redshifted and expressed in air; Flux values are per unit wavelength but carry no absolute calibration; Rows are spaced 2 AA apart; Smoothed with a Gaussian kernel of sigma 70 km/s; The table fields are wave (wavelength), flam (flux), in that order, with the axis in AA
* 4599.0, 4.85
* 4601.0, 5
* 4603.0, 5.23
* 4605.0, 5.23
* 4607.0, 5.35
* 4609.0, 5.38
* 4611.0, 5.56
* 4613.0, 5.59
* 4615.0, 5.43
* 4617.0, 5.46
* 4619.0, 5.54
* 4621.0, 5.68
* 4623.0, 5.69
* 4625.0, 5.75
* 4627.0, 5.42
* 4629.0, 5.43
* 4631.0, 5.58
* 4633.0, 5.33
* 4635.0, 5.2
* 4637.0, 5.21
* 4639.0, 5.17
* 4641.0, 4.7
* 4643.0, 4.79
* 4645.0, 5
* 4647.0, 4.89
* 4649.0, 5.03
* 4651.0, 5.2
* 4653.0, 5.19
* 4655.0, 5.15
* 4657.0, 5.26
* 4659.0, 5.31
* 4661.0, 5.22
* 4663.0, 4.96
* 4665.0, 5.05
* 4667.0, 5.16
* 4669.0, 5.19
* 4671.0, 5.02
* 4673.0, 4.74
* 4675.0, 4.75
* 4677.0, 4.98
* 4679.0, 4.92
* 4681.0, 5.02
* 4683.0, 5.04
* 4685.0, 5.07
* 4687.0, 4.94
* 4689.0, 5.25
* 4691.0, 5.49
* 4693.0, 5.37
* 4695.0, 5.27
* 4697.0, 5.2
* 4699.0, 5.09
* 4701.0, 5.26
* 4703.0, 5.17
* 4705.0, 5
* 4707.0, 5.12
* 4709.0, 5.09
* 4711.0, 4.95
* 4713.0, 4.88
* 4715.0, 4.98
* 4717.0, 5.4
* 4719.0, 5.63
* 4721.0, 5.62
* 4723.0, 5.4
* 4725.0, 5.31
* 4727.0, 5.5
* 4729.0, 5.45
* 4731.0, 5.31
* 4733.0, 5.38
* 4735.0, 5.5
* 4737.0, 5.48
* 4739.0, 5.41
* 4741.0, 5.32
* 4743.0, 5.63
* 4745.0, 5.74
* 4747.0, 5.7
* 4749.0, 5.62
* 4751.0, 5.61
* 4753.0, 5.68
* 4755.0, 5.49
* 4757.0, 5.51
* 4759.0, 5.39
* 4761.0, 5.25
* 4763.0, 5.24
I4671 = 6.35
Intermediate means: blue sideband 5.47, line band 5.11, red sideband 5.55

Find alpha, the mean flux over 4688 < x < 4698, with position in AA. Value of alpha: 5.32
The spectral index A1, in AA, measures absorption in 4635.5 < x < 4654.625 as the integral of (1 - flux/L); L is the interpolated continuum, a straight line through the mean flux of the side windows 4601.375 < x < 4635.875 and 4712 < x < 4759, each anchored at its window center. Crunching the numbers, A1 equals 1.5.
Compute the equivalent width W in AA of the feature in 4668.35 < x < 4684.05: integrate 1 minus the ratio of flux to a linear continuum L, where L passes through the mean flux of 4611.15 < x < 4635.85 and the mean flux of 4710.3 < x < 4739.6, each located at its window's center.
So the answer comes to 1.4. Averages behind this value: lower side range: 5.51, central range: 4.95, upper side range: 5.35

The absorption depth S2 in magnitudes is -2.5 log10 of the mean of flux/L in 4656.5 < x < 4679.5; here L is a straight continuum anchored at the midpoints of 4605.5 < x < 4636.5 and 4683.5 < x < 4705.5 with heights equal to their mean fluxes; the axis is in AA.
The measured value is 0.05 mag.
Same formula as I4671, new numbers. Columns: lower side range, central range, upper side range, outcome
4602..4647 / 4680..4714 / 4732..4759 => 2.0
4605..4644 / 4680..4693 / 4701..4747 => 0.5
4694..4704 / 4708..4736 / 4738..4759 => 0.3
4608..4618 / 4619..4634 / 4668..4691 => -0.5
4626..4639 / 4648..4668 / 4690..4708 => 0.5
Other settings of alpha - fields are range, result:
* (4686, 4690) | 5.1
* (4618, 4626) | 5.67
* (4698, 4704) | 5.17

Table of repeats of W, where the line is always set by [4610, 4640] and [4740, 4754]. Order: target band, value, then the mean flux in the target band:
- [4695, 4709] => 1.0 AA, 5.15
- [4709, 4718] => 0.8 AA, 5.06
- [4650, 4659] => 0.5 AA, 5.21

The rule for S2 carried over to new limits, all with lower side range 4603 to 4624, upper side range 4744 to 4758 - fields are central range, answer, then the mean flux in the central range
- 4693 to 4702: 0.069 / 5.22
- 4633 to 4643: 0.090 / 5.07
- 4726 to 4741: 0.035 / 5.43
